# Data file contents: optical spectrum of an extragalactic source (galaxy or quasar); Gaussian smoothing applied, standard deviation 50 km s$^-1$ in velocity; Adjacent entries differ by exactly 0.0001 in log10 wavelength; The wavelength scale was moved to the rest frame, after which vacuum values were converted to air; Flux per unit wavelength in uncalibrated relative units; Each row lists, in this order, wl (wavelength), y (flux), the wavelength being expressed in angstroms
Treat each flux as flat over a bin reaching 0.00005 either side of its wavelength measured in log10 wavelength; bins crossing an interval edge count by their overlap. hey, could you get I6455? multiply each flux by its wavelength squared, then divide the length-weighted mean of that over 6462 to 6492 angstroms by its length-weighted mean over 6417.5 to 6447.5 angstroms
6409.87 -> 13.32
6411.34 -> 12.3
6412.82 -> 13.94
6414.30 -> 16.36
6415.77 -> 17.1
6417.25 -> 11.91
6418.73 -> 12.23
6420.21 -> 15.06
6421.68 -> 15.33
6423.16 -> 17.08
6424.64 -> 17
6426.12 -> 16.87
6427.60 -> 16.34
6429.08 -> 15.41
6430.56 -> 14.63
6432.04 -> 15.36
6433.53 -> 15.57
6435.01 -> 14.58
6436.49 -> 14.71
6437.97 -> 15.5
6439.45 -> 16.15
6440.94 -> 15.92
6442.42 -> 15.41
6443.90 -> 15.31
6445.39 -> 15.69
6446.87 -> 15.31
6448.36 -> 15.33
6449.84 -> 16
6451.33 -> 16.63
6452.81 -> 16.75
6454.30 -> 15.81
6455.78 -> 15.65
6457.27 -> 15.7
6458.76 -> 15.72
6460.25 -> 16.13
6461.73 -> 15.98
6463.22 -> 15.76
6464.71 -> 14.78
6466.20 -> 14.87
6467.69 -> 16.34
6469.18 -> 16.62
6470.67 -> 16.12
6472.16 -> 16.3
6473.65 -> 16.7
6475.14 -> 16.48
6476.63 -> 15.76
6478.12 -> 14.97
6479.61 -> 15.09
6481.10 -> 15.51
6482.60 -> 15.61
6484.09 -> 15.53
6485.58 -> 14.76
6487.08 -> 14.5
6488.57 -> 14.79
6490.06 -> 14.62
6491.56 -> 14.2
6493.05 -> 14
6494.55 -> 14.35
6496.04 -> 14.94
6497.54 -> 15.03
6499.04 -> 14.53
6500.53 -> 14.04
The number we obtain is 1.02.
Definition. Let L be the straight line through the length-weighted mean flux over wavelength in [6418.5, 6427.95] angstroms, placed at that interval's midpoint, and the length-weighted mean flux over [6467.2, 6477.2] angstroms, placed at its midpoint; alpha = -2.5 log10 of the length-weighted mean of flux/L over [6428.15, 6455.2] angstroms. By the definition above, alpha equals 0.03 mag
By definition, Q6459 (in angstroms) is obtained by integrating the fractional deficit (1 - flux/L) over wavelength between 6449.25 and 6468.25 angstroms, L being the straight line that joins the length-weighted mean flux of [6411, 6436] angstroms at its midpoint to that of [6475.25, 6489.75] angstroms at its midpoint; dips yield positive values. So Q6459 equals -0.8 angstroms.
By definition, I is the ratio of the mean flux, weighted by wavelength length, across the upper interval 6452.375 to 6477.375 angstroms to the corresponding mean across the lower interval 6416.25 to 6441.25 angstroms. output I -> 1.04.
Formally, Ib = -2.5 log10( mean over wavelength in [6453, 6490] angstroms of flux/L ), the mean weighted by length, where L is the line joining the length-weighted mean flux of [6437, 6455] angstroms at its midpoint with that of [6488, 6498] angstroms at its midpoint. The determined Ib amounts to -0.04 mag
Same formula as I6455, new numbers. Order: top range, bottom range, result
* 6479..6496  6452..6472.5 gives 0.94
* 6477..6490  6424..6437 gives 0.98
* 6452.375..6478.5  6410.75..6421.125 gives 1.14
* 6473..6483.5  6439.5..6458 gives 1.00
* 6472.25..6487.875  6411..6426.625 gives 1.05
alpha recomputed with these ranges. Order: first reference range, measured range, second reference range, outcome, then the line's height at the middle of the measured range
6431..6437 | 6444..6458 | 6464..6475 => -0.02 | 15.5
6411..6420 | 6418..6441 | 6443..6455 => -0.05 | 14.8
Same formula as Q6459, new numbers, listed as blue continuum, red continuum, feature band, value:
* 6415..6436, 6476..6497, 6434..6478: -1.97 angstroms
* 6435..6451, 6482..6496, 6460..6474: -0.77 angstroms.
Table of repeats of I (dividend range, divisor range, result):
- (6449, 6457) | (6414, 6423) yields 1.09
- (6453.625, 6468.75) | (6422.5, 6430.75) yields 0.96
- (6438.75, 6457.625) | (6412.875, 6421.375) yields 1.09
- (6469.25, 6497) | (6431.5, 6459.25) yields 0.98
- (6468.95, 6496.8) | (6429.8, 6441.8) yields 1.00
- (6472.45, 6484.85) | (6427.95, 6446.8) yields 1.02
